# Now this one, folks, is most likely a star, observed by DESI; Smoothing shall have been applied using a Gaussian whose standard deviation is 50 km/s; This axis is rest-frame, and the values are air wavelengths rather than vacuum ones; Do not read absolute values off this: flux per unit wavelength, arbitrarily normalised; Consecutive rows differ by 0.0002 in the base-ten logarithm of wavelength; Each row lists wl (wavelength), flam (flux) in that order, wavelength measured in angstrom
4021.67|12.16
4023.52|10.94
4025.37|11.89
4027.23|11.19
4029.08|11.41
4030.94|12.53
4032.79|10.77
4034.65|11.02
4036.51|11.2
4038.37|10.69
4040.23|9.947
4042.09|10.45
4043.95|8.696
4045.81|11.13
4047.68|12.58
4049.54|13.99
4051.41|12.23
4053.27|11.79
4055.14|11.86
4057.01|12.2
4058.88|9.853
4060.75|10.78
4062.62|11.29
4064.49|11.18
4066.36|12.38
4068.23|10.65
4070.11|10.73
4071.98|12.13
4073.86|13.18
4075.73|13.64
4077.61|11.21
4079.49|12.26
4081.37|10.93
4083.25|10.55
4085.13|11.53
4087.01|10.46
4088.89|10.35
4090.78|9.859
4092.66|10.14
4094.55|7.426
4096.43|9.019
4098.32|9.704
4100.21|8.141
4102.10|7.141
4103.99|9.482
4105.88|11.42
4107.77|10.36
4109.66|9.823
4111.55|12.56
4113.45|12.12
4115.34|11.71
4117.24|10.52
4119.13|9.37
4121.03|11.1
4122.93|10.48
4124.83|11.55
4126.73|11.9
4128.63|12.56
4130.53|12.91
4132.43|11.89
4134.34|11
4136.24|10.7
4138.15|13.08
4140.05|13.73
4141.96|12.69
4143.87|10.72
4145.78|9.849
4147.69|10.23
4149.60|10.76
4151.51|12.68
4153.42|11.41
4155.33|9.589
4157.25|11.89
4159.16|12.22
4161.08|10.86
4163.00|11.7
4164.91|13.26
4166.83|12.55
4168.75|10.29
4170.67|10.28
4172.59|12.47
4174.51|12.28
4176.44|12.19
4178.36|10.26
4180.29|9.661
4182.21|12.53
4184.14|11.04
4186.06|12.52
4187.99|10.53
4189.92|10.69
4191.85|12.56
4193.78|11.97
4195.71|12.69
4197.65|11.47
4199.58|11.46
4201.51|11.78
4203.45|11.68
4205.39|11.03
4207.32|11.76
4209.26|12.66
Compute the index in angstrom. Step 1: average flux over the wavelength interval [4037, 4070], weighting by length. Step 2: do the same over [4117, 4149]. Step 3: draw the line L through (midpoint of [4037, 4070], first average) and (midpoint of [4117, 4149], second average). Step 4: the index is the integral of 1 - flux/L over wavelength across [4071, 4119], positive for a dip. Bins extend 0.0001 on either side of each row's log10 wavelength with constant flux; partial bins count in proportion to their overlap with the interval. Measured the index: 3.17 angstrom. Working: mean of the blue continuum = 11.3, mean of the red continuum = 11.4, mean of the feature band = 10.6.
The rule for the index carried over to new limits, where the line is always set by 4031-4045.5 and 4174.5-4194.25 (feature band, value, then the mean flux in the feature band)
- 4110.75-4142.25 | -1.85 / 11.7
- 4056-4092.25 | -1.81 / 11.3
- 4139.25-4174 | -0.77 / 11.5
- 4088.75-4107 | 2.81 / 9.23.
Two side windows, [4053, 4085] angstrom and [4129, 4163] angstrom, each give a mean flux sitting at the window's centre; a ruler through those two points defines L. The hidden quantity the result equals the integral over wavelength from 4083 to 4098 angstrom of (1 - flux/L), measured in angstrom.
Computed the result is 2.2 angstrom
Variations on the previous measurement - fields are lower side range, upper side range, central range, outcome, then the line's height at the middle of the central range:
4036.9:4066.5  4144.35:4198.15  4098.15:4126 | 2.4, 11.4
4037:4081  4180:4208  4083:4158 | 4.8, 11.6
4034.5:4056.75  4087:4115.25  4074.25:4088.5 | -1.5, 10.4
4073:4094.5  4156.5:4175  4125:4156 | -0.2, 11.6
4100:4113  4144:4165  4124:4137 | -1.5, 10.6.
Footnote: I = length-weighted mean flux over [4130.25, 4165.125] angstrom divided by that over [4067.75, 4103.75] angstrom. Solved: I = 1.11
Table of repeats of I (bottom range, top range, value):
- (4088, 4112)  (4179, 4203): 1.21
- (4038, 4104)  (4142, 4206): 1.06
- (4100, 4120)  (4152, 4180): 1.11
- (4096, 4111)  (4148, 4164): 1.20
